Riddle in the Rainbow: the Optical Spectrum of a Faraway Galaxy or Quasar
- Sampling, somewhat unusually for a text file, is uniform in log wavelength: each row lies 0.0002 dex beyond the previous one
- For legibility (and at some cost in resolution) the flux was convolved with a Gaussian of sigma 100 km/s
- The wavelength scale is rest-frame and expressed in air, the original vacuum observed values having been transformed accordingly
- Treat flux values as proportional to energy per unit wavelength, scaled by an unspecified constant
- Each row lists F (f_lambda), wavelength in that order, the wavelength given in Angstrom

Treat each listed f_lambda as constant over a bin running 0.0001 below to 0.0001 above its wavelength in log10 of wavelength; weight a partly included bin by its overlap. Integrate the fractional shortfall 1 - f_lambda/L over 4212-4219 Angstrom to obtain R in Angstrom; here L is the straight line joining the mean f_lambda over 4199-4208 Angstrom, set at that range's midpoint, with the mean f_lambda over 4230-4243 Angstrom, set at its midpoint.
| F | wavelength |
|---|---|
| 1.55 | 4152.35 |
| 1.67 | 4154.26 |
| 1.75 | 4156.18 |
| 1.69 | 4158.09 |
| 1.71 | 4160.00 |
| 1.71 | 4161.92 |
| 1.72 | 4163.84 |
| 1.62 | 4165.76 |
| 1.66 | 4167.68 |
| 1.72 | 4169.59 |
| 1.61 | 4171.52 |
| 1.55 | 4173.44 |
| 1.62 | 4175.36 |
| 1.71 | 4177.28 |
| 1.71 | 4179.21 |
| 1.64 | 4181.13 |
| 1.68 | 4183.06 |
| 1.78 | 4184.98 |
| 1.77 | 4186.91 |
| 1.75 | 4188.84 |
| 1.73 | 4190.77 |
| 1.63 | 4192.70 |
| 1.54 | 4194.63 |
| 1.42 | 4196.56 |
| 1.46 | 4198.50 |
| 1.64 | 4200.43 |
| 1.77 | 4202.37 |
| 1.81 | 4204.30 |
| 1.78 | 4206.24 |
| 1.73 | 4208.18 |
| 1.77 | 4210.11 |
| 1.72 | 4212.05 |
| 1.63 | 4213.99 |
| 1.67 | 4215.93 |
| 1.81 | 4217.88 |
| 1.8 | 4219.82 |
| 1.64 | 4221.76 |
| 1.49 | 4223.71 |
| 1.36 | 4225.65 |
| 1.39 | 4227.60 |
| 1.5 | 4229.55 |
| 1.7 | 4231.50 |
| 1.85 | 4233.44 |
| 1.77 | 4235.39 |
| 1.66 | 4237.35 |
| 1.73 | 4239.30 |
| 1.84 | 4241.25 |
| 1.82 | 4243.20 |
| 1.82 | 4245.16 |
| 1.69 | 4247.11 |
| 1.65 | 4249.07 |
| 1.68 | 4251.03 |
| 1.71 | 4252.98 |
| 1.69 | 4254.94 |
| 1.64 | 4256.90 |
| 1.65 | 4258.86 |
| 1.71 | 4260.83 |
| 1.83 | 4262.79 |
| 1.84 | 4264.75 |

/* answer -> 0.1 Angstrom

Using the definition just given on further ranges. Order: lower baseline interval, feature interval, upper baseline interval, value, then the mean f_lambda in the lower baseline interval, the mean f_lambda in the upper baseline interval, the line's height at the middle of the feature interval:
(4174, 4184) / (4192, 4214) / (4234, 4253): 0.45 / 1.67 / 1.74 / 1.69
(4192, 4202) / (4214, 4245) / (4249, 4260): -1.01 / 1.55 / 1.67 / 1.62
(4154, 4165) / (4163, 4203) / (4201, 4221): 1.69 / 1.71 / 1.75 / 1.73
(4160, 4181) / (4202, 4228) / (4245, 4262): 0.07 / 1.66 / 1.69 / 1.68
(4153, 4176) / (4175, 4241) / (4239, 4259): 1.07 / 1.67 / 1.72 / 1.7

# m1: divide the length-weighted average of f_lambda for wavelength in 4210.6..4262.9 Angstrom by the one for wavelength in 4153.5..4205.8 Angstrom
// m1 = 1.01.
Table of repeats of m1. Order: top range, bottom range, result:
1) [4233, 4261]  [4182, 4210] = 1.03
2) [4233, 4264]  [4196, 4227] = 1.05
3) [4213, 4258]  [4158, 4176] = 1.01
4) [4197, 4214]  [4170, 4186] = 1.02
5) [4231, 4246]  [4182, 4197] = 1.06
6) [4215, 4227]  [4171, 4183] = 0.99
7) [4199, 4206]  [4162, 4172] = 1.03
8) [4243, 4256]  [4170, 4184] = 1.04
